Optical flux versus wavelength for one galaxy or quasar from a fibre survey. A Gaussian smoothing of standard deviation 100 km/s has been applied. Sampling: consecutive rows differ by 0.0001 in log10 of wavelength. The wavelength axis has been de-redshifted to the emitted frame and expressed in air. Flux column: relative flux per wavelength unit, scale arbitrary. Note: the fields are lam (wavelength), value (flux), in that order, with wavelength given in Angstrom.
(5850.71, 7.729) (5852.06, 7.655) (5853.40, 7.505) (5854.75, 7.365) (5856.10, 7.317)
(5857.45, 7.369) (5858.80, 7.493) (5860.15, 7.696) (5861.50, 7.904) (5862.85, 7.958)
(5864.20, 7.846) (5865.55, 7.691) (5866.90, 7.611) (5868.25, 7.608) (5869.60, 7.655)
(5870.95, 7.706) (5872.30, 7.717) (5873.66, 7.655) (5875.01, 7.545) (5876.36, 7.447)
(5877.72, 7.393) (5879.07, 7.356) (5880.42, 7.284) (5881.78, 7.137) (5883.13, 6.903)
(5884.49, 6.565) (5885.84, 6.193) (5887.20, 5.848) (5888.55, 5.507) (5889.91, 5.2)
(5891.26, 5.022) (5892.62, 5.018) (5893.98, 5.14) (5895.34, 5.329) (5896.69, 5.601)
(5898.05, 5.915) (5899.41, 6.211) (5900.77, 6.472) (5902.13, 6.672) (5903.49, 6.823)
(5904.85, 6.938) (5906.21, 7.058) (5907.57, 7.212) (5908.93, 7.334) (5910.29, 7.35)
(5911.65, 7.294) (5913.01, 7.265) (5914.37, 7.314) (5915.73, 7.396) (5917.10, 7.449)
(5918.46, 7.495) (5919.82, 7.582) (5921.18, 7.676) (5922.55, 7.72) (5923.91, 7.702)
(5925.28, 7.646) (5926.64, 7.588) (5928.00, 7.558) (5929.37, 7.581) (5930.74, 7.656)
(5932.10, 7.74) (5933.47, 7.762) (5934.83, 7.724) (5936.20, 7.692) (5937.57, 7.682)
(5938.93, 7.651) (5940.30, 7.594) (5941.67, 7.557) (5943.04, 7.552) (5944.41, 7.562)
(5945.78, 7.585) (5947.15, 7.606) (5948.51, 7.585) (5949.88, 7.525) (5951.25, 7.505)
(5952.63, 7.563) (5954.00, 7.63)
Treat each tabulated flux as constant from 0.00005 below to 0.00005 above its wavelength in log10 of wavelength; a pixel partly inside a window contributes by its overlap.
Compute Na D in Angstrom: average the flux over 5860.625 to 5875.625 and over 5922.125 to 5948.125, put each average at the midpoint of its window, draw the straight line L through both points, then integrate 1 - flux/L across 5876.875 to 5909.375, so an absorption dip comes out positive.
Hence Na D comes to 5.72 Angstrom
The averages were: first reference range 7.72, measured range 6.34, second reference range 7.64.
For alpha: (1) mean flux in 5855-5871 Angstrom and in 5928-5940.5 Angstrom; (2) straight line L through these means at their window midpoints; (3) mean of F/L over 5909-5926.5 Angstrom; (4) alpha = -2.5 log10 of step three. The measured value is 0.03 mag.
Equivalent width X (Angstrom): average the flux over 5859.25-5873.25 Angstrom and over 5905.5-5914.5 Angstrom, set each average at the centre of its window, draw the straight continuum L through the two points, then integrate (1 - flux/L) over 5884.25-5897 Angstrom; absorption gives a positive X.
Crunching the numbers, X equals 3.4 Angstrom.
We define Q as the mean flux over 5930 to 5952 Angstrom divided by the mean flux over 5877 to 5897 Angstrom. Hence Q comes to 1.25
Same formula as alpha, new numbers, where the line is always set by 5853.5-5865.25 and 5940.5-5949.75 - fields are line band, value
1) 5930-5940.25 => -0.02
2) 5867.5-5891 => 0.10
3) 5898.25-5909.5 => 0.12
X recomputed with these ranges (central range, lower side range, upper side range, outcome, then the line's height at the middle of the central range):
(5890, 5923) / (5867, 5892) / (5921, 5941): 2.8 Angstrom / 7.29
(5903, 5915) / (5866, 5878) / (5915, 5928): 0.6 Angstrom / 7.59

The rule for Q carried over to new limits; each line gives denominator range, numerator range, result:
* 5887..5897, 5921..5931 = 1.44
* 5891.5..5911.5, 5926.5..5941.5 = 1.20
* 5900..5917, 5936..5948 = 1.07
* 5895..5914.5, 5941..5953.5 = 1.12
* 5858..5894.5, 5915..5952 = 1.09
